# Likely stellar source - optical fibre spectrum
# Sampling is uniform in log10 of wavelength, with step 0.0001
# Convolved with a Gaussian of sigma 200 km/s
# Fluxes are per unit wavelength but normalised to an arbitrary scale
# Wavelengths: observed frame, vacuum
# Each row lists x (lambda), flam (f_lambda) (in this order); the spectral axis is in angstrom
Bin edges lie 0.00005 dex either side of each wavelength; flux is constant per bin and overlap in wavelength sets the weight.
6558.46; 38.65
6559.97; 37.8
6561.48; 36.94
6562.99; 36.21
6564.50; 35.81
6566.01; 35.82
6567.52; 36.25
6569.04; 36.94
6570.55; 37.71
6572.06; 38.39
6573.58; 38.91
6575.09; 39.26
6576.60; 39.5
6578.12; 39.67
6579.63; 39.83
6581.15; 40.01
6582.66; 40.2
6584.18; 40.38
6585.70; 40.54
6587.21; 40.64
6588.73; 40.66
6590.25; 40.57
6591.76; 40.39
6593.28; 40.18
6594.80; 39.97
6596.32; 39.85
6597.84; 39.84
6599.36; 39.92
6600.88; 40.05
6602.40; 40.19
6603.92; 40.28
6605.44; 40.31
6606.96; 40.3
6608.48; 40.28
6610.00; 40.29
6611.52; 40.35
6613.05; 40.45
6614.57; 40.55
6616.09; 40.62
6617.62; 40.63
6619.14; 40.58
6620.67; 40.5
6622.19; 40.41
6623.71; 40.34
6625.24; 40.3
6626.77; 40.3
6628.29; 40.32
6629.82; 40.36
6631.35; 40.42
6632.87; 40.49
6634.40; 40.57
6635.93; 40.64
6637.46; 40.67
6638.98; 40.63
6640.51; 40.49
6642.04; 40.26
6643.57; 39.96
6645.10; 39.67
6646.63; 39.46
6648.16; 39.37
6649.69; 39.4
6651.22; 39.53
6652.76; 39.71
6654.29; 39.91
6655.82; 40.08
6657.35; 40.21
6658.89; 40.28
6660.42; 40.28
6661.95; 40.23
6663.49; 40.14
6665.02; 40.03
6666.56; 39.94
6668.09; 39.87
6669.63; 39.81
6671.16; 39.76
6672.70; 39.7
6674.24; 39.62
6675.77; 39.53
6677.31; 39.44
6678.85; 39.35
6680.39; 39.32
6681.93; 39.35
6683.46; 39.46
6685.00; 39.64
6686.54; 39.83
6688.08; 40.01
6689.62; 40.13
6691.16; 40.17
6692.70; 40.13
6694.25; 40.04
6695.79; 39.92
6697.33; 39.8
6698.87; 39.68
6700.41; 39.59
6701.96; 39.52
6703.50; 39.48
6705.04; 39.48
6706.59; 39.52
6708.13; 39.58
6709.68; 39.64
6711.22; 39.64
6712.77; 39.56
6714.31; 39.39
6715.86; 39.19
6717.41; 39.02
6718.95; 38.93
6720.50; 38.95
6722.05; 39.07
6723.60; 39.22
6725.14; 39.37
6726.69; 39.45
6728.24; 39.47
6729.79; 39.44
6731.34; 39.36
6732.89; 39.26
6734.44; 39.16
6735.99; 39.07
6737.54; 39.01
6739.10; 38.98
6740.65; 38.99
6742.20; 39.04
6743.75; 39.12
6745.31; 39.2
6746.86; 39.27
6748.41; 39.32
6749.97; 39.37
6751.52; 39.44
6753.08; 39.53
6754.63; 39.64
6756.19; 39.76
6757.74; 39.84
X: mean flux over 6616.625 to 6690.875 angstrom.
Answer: 40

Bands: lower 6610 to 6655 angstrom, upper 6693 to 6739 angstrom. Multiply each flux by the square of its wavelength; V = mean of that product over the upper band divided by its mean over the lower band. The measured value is 1.0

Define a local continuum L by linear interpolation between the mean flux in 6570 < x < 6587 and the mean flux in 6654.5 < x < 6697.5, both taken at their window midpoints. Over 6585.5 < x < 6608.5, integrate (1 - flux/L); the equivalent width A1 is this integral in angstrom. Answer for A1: -0.4 angstrom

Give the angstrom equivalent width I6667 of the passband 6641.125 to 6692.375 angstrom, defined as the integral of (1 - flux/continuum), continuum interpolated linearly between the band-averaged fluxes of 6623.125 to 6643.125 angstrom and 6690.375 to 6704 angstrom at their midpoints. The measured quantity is 0.4 angstrom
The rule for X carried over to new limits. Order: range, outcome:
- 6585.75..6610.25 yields 40.3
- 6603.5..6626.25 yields 40.4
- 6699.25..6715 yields 39.6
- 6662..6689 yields 39.7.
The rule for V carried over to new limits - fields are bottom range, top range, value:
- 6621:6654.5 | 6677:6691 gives 1.00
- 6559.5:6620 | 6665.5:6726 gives 1.04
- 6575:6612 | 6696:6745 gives 1.02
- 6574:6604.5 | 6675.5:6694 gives 1.02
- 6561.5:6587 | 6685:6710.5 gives 1.07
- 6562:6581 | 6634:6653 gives 1.08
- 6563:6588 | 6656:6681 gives 1.06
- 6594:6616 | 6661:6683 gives 1.01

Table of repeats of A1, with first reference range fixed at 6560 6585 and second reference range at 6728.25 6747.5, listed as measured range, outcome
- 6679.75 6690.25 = -0.22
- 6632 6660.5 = -1.06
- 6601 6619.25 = -0.92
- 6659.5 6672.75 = -0.42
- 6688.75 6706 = -0.39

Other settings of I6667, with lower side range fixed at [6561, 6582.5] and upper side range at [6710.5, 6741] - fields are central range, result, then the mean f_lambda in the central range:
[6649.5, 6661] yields -0.4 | 39.9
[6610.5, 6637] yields -1.4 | 40.5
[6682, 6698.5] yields -0.4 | 39.9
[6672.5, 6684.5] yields -0.2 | 39.5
